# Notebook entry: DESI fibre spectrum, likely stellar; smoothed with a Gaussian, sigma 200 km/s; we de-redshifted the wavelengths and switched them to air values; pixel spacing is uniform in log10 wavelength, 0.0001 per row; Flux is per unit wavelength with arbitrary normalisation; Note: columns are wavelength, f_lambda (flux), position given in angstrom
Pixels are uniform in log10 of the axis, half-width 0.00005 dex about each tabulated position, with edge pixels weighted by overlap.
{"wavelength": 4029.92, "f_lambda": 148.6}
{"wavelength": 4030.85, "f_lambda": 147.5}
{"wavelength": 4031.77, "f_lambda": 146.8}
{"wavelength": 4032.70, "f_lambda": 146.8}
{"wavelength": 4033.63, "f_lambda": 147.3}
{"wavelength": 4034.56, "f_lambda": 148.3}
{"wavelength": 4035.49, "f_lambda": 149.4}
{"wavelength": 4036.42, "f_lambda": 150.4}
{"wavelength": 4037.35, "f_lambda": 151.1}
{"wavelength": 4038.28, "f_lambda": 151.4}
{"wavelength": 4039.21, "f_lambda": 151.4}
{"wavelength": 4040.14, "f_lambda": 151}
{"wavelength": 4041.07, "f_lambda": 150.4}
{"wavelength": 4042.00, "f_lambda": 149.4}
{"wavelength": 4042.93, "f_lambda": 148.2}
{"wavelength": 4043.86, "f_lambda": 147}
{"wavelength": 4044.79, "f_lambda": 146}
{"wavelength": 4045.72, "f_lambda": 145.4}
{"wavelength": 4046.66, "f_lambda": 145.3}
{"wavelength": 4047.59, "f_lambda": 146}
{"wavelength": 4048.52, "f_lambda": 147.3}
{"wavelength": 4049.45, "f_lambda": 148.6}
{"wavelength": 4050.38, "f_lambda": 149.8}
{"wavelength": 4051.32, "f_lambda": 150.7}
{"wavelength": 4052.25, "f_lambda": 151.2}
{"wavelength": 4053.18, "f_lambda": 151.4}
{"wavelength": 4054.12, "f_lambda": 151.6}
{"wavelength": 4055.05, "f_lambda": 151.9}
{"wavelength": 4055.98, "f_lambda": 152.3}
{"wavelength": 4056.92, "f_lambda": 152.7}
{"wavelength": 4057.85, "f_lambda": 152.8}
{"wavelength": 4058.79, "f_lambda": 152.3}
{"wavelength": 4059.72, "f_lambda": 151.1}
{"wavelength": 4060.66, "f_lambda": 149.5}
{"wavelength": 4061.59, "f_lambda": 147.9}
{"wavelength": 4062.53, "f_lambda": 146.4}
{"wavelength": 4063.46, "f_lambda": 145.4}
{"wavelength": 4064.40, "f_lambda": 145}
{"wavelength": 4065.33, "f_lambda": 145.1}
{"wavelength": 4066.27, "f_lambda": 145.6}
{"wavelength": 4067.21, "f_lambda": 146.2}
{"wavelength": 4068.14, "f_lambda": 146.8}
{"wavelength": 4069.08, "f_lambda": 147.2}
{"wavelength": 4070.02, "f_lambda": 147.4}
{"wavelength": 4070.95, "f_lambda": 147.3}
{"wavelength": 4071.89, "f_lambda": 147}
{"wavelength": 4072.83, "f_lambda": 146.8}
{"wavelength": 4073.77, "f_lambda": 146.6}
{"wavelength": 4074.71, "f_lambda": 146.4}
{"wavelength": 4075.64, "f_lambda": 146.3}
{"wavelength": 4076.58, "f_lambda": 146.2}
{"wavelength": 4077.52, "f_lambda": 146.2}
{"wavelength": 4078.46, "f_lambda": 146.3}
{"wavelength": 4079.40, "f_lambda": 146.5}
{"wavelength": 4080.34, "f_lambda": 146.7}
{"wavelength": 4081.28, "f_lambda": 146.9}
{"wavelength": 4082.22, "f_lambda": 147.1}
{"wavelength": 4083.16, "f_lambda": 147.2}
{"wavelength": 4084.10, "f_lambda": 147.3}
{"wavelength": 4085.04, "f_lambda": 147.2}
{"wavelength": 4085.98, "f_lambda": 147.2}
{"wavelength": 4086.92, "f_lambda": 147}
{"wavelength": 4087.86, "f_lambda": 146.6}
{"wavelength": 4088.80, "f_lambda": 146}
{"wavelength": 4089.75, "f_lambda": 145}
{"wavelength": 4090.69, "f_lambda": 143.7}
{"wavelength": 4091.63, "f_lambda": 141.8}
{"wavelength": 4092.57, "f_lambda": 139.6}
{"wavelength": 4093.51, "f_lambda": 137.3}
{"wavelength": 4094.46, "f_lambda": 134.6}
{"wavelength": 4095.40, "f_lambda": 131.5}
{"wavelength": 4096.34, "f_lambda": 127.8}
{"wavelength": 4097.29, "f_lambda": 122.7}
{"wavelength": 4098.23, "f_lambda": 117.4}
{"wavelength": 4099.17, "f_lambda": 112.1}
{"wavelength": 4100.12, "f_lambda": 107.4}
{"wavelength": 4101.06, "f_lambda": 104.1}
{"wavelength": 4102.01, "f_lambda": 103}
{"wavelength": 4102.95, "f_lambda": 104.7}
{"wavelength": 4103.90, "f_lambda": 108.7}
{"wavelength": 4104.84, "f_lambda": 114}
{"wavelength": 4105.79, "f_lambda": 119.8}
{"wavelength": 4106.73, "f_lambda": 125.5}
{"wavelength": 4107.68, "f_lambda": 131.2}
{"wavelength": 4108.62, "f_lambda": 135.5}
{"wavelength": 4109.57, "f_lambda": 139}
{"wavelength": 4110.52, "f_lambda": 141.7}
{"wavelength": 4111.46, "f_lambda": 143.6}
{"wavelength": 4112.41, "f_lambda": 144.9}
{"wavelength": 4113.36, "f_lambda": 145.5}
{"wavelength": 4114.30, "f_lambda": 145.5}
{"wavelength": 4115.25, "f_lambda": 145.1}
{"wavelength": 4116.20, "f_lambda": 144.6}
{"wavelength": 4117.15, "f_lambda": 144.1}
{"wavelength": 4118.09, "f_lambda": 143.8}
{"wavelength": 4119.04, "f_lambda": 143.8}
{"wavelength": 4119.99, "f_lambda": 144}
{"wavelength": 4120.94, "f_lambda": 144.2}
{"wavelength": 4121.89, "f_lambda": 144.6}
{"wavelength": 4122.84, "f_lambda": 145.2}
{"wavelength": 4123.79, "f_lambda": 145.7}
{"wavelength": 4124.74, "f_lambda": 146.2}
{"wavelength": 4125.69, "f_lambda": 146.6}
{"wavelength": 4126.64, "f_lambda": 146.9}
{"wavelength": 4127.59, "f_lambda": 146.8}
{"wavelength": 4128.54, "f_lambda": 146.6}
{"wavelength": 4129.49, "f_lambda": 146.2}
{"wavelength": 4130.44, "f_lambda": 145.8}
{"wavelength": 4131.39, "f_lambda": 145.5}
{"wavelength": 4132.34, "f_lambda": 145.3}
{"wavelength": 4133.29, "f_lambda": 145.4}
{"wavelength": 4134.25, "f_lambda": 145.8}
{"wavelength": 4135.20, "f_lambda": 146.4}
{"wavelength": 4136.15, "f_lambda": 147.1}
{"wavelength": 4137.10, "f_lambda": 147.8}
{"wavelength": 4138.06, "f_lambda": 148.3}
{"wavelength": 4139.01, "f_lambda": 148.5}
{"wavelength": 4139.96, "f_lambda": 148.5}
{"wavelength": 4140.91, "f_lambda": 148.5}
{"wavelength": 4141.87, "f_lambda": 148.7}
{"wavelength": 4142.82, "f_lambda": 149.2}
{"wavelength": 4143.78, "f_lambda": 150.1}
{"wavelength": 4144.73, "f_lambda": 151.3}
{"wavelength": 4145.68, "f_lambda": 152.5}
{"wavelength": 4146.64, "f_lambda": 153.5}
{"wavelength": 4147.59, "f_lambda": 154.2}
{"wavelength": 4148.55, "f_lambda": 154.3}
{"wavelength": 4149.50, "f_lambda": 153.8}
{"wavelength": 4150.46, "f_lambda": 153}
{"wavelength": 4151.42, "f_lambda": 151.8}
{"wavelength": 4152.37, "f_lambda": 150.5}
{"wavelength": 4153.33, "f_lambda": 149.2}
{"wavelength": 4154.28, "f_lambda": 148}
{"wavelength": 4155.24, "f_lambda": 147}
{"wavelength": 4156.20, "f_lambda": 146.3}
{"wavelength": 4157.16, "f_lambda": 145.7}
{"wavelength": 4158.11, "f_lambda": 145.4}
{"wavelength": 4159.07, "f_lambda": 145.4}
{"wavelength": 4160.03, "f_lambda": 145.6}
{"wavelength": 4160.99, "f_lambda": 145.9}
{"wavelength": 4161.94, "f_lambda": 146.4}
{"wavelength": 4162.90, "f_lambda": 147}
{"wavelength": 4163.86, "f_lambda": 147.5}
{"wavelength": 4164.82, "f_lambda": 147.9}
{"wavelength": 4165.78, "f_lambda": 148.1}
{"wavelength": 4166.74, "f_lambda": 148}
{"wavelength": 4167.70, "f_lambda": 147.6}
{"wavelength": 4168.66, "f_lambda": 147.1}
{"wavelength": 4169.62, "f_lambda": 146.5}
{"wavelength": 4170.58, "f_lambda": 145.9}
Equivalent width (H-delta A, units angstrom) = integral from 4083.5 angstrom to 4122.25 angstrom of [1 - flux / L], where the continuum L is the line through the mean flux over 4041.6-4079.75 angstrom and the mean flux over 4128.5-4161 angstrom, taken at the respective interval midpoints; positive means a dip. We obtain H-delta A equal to 3.67 angstrom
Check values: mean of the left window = 148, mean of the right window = 149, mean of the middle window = 134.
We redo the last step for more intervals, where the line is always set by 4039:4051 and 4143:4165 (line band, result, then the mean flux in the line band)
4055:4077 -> 0.1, 148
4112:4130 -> 0.4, 145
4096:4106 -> 2.4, 112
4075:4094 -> 0.4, 145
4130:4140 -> 0.2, 147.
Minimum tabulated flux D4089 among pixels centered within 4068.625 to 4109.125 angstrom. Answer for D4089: 103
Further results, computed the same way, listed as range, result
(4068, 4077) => 146.2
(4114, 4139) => 143.8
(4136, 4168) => 145.4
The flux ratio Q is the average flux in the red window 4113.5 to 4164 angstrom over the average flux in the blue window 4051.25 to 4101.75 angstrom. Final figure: 1.03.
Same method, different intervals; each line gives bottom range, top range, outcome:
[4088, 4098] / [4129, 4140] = 1.07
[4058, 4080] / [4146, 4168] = 1.01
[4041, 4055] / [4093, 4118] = 0.86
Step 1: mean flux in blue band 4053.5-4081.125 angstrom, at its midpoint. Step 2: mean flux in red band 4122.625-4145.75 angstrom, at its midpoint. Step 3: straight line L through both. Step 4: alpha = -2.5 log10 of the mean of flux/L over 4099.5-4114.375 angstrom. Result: 0.18 mag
